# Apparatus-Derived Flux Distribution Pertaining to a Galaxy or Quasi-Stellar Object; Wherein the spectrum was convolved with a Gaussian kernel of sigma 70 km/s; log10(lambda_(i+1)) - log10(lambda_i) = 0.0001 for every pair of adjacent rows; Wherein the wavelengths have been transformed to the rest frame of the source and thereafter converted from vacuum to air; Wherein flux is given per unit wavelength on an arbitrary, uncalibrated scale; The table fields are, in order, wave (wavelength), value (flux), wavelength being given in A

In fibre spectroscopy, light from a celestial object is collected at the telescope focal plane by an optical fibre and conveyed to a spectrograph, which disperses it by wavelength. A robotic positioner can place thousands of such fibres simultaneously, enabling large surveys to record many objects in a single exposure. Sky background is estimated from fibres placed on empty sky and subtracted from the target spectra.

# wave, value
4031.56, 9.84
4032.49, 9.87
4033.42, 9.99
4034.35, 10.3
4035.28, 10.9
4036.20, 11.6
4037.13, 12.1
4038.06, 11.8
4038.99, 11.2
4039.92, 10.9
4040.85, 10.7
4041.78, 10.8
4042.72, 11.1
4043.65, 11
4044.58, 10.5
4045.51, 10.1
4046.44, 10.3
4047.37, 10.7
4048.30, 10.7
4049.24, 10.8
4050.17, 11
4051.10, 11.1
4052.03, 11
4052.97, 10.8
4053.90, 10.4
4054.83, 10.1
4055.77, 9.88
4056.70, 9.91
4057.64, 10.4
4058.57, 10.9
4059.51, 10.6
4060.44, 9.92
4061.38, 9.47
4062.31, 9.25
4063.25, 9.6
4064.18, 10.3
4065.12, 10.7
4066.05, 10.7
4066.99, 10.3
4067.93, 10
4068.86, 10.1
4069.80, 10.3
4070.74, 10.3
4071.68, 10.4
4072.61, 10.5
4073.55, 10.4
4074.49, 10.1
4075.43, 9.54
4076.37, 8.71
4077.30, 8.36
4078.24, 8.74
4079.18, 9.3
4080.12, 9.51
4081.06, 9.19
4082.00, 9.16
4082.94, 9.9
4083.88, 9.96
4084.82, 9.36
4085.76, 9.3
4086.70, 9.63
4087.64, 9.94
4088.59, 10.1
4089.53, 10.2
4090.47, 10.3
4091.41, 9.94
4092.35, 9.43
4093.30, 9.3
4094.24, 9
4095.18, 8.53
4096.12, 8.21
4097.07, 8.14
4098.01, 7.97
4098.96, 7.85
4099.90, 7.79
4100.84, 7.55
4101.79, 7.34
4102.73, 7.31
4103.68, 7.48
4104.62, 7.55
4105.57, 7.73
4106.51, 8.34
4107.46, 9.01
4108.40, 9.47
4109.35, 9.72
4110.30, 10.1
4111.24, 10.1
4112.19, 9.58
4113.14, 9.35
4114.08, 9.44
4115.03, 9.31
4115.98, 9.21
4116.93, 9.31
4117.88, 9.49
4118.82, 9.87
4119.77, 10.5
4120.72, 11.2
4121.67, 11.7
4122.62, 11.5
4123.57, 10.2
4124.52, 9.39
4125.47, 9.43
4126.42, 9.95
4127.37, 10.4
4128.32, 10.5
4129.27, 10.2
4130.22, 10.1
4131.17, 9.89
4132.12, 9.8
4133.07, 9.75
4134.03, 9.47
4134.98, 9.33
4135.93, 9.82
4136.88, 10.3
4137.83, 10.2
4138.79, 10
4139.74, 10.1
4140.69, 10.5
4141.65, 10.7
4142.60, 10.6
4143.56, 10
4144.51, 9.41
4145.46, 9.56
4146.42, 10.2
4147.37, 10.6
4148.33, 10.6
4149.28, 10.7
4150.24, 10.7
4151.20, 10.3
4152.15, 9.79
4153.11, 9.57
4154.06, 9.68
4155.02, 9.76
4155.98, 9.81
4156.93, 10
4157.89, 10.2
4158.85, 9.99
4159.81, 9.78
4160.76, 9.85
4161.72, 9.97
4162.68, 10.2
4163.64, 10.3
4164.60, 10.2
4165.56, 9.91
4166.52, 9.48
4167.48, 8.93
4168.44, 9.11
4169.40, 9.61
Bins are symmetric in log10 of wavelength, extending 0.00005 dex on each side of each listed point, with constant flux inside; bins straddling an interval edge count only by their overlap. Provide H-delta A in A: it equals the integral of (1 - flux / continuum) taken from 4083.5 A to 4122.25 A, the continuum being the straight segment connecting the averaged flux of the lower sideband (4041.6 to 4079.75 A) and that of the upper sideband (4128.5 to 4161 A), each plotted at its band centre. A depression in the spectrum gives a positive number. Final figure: 3.7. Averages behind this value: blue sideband 10.2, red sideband 10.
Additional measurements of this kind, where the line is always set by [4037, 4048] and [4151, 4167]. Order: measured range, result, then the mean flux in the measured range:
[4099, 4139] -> 3.0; 9.47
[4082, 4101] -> 2.4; 9.15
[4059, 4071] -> 0.7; 10.1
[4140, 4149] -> -0.2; 10.3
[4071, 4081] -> 1.0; 9.56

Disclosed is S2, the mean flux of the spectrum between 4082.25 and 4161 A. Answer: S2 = 9.62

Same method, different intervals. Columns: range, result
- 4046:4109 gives 9.55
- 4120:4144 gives 10.2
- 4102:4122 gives 9.28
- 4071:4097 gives 9.5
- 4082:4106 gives 8.8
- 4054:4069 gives 10.1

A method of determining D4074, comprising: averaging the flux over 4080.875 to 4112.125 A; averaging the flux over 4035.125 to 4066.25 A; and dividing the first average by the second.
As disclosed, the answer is 0.84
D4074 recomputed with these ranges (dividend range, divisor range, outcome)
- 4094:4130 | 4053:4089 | 0.93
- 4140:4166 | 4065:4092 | 1.03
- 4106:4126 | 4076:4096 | 1.04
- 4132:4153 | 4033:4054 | 0.93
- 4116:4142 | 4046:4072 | 0.98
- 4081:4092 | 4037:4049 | 0.90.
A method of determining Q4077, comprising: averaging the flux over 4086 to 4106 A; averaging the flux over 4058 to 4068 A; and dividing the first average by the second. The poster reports 0.8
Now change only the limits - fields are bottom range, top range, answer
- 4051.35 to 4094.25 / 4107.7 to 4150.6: 1.01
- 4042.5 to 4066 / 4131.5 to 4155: 0.97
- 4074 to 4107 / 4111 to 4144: 1.13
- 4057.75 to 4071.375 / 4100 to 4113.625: 0.84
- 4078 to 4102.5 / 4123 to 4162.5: 1.11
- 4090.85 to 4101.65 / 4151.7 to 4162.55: 1.16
